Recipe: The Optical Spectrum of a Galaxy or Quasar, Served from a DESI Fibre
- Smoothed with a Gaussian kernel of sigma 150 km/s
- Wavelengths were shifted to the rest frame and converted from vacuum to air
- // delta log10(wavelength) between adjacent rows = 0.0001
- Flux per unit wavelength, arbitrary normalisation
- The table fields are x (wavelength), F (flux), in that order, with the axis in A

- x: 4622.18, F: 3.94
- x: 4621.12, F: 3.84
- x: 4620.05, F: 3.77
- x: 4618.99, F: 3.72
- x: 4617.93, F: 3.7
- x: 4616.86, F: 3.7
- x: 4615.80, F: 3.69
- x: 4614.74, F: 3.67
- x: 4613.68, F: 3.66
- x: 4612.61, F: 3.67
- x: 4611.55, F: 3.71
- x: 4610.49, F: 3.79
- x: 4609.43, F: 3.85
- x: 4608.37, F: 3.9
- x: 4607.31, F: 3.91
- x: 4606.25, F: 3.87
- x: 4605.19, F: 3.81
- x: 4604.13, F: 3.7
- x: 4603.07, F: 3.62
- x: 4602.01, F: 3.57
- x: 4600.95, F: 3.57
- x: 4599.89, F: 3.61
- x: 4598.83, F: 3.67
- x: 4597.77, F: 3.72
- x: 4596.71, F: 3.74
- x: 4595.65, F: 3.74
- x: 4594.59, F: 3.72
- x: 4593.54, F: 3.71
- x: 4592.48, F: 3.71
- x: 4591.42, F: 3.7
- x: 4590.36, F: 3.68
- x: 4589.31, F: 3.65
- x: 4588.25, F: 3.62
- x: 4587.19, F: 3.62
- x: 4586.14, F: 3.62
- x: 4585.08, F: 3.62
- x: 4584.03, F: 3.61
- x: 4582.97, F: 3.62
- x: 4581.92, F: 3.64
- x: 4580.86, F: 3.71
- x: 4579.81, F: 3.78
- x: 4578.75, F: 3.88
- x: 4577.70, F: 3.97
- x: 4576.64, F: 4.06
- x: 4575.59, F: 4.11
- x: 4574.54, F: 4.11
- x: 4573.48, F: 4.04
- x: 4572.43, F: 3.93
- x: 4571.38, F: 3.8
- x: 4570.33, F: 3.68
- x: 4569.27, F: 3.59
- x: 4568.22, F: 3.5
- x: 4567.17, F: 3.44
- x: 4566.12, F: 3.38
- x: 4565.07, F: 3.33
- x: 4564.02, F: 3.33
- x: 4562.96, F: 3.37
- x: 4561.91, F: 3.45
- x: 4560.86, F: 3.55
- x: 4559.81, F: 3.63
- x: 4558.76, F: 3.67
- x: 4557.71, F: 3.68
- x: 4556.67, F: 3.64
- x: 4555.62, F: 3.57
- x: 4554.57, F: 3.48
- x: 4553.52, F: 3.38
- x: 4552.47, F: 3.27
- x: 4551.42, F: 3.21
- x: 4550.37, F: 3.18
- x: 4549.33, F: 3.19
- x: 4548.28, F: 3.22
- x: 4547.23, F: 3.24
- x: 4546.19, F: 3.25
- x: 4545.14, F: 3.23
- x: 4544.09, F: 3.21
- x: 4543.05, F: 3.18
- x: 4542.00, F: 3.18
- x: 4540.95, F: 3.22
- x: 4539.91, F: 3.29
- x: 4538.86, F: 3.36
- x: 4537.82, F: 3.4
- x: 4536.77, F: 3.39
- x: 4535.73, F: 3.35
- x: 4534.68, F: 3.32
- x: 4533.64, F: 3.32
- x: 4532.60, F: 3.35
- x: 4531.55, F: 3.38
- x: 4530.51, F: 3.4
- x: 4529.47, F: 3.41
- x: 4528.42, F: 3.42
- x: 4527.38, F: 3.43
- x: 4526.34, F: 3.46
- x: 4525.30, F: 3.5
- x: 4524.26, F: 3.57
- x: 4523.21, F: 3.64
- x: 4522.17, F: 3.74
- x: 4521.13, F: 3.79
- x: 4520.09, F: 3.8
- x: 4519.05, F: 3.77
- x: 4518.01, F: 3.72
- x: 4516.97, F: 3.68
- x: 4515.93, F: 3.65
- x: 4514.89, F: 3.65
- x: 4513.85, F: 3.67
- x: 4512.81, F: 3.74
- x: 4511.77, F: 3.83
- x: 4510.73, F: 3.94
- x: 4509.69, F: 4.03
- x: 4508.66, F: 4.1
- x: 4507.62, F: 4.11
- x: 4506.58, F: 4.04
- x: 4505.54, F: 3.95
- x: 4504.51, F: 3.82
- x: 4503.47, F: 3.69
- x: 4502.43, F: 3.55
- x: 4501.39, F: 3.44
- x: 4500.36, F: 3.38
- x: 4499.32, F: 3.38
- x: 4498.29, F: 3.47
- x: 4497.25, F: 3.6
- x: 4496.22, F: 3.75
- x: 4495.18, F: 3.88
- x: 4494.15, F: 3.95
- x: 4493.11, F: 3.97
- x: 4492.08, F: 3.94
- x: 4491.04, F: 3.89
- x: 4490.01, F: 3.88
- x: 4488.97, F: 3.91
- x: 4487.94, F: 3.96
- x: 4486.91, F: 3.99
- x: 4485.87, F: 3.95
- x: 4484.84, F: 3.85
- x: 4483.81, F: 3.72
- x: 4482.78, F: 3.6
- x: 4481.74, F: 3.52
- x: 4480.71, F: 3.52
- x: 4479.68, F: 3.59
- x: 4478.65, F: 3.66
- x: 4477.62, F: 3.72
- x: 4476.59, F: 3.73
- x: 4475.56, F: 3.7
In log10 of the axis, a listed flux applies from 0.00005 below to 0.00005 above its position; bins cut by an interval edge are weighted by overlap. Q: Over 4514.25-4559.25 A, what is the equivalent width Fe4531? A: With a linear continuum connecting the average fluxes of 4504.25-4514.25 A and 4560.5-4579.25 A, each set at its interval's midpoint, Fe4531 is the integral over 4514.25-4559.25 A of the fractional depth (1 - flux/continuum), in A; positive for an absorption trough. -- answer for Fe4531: 4.6 A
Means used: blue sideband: 3.93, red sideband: 3.7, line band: 3.44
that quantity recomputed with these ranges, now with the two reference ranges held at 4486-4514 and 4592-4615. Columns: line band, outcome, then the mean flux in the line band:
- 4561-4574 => 0.6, 3.57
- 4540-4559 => 2.2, 3.33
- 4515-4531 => 0.8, 3.6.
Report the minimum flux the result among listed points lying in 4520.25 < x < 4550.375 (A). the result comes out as 3.18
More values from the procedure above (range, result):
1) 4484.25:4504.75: 3.38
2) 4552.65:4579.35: 3.33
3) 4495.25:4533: 3.35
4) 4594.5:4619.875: 3.57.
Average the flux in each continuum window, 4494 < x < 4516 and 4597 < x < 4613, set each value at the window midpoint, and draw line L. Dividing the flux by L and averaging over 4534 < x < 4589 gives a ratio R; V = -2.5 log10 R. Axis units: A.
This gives 0.07 mag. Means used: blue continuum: 3.76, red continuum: 3.73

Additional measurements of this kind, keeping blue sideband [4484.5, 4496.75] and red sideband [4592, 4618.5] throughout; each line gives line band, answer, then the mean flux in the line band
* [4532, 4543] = 0.159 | 3.31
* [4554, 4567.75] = 0.087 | 3.5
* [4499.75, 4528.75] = 0.044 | 3.72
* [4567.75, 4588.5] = -0.004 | 3.78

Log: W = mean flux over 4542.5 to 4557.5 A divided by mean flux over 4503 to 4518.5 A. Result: 0.9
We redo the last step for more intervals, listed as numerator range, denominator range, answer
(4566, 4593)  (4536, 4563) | 1.11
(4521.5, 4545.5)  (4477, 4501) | 0.90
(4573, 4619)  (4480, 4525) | 0.99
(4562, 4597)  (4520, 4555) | 1.10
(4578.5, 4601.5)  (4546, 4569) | 1.08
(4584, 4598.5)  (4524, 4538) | 1.08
